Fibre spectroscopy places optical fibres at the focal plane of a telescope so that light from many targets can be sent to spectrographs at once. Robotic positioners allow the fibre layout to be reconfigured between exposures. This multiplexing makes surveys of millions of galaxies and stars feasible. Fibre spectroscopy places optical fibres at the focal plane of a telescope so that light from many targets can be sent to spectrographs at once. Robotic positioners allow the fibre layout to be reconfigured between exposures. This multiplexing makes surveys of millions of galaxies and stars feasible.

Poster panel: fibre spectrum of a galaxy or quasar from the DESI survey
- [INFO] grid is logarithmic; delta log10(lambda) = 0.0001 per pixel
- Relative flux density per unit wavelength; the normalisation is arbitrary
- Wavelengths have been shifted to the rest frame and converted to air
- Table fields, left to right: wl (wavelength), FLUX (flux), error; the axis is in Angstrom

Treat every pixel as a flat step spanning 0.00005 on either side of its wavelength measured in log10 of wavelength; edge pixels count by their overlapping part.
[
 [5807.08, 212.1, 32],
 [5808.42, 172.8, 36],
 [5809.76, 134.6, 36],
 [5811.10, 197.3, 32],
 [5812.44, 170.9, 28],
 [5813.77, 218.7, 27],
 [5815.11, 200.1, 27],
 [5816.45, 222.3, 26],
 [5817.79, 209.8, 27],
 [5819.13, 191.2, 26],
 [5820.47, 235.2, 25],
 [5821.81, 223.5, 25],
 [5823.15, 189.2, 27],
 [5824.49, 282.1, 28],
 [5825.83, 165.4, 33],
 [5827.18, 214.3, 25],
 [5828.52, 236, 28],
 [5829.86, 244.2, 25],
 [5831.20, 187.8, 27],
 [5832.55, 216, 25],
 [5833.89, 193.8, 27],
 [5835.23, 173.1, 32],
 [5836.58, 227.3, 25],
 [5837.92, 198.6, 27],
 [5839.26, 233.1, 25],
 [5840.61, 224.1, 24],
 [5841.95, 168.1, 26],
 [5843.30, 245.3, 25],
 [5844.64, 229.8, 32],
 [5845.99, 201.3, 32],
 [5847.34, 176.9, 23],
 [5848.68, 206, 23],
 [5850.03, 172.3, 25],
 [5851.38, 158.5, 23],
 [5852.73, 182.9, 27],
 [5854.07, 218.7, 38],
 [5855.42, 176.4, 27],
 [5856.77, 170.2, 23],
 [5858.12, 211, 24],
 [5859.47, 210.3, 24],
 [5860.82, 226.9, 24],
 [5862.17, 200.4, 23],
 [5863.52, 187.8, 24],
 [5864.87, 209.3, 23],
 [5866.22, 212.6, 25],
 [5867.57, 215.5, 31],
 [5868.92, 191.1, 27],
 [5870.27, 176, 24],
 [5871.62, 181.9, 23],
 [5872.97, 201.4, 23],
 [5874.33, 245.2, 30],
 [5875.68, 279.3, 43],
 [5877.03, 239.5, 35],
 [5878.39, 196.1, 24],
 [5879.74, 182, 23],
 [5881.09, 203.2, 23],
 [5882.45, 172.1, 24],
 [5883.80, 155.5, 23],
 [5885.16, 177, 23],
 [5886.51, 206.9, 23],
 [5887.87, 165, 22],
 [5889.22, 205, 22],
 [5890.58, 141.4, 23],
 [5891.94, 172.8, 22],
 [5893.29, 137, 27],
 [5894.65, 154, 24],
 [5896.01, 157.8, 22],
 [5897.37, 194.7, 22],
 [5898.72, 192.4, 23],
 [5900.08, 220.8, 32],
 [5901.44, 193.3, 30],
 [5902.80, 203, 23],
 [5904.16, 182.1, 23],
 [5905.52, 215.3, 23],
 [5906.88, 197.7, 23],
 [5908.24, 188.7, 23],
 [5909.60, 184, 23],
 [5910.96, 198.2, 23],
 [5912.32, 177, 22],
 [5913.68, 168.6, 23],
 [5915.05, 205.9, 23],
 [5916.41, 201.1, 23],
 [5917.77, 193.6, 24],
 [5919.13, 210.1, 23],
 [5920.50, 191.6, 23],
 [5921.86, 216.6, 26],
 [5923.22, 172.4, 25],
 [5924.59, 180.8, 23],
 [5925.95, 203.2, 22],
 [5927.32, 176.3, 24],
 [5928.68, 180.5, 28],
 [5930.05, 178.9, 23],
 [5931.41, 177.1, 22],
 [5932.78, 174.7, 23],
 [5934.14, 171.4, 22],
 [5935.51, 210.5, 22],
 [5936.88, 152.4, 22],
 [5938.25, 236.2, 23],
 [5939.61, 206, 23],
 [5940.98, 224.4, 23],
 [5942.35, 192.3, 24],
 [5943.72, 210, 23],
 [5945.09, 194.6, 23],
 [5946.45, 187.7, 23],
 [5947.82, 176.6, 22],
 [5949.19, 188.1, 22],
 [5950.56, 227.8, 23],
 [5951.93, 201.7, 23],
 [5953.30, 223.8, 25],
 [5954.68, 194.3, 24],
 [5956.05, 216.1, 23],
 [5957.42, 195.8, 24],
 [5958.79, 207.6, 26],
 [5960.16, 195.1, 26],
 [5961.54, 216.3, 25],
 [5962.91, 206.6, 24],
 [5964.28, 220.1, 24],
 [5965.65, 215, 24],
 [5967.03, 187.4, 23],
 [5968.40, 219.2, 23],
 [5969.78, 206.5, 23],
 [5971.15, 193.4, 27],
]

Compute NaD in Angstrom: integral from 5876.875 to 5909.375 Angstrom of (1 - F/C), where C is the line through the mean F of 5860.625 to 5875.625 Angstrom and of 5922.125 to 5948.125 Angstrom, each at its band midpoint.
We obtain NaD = 2.6 Angstrom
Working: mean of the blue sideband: 207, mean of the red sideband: 190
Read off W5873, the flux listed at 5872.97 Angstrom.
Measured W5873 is 201.4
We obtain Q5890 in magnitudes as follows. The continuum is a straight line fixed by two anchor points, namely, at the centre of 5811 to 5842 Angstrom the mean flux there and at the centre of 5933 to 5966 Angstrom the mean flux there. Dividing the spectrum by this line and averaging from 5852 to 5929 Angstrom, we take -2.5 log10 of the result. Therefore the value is 0.07 mag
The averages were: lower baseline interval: 210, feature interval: 193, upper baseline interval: 202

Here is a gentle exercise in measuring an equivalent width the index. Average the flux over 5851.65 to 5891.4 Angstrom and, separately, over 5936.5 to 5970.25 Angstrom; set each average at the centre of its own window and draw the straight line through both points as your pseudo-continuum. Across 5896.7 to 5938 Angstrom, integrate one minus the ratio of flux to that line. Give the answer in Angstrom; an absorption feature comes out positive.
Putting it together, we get 2.1 Angstrom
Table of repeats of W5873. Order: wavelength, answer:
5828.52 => 236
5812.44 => 170.9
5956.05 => 216.1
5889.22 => 205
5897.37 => 194.7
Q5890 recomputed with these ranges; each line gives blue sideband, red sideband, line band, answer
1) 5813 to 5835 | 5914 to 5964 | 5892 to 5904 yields 0.122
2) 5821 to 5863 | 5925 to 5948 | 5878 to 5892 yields 0.111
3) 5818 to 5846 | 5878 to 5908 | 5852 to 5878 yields -0.055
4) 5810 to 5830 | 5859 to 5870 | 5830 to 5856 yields 0.041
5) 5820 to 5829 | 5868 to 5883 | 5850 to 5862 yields 0.099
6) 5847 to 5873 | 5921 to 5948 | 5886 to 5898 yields 0.140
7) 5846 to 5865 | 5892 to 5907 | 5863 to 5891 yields -0.048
